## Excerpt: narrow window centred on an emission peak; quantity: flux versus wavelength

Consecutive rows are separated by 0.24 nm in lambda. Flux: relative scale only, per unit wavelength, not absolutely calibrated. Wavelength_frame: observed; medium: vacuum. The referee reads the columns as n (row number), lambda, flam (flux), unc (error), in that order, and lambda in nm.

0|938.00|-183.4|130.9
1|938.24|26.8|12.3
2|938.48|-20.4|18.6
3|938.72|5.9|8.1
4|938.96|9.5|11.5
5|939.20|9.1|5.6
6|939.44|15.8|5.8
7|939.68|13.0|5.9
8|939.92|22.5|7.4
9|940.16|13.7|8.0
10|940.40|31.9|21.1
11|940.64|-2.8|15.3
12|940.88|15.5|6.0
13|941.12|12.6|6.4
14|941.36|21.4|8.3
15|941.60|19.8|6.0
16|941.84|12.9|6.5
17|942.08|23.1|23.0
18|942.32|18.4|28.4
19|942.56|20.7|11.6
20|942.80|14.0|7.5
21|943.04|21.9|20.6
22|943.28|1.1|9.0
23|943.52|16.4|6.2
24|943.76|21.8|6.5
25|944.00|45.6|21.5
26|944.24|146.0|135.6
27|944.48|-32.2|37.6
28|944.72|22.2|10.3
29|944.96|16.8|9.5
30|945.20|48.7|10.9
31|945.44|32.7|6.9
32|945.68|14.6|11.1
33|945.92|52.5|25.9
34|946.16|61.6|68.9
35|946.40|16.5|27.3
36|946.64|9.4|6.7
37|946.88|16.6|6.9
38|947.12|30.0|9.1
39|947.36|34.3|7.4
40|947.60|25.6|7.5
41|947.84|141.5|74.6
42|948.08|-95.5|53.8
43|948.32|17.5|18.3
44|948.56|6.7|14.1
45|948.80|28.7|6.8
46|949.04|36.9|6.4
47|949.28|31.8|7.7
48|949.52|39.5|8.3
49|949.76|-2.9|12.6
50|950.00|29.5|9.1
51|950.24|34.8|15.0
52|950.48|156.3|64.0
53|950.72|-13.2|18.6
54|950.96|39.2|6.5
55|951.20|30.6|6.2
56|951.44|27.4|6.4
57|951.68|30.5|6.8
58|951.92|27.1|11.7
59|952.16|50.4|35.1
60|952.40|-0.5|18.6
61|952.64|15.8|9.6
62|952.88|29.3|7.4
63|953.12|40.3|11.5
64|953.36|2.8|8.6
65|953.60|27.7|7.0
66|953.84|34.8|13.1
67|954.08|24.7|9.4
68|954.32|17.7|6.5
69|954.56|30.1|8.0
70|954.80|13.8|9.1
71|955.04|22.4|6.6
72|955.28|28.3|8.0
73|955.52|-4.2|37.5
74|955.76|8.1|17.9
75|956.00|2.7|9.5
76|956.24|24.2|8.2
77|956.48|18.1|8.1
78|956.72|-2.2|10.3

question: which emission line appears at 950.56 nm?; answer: Mg II 2798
